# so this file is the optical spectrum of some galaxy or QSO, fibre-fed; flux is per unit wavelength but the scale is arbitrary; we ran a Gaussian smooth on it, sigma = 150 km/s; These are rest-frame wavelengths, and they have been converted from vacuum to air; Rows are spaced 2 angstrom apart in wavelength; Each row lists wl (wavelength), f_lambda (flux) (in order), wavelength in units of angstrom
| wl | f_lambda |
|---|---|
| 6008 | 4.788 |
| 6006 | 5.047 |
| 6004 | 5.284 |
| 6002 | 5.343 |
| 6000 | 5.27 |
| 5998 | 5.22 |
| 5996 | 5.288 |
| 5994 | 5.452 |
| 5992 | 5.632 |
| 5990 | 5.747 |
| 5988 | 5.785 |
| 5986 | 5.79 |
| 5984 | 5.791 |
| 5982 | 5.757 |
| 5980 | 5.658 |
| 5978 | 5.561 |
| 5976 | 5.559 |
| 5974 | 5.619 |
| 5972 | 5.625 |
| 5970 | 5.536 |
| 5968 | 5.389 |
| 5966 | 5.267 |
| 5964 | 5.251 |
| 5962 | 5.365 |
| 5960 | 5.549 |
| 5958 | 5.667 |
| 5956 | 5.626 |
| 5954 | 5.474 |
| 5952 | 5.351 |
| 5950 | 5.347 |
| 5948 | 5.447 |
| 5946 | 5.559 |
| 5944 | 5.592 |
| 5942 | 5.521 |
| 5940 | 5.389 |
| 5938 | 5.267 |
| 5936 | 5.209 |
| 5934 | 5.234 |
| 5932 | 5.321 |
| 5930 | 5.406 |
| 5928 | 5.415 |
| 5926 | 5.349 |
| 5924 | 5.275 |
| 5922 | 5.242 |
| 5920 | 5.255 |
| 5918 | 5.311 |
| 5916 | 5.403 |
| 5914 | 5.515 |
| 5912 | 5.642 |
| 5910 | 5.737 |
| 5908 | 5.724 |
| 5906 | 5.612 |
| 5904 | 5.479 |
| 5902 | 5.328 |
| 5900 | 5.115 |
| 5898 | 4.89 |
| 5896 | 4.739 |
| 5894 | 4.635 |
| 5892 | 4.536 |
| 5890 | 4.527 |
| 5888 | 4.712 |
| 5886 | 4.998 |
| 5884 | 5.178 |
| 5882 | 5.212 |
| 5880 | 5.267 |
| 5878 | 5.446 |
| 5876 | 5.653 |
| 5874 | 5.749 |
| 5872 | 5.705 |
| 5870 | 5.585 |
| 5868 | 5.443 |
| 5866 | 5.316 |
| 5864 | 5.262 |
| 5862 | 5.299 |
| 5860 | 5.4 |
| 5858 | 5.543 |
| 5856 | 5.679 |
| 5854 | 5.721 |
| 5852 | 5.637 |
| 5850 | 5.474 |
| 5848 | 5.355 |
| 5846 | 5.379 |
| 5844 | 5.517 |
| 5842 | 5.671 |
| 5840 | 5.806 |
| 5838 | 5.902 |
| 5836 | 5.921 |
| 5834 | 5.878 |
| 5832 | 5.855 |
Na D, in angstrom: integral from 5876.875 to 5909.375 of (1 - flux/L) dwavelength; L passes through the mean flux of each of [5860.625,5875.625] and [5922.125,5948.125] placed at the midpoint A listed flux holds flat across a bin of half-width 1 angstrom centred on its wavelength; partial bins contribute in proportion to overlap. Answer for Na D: 2.07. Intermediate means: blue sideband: 5.49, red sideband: 5.38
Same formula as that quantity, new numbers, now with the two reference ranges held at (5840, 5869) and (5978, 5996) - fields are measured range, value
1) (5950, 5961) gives 0.2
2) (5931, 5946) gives 0.6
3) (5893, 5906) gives 1.1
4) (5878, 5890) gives 1.0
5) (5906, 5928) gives 0.5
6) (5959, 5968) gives 0.4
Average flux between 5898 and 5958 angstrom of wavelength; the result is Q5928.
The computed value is 5.41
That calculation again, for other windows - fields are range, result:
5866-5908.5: 5.21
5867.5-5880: 5.58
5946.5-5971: 5.44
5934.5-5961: 5.46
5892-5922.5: 5.28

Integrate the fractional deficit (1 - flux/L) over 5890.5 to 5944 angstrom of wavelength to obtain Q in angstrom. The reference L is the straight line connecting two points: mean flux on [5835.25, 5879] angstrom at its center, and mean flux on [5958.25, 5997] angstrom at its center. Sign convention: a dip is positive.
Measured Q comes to 2.6 angstrom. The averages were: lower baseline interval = 5.56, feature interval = 5.29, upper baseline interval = 5.56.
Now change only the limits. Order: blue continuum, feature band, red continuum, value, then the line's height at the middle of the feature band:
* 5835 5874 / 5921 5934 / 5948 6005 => 0.5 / 5.53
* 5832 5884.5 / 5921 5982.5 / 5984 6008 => 0.3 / 5.47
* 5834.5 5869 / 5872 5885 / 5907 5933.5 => 0.2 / 5.5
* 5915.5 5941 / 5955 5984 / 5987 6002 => -0.7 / 5.41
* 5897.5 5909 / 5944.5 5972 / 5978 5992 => 0.8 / 5.62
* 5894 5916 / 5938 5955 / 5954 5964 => 0.1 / 5.47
